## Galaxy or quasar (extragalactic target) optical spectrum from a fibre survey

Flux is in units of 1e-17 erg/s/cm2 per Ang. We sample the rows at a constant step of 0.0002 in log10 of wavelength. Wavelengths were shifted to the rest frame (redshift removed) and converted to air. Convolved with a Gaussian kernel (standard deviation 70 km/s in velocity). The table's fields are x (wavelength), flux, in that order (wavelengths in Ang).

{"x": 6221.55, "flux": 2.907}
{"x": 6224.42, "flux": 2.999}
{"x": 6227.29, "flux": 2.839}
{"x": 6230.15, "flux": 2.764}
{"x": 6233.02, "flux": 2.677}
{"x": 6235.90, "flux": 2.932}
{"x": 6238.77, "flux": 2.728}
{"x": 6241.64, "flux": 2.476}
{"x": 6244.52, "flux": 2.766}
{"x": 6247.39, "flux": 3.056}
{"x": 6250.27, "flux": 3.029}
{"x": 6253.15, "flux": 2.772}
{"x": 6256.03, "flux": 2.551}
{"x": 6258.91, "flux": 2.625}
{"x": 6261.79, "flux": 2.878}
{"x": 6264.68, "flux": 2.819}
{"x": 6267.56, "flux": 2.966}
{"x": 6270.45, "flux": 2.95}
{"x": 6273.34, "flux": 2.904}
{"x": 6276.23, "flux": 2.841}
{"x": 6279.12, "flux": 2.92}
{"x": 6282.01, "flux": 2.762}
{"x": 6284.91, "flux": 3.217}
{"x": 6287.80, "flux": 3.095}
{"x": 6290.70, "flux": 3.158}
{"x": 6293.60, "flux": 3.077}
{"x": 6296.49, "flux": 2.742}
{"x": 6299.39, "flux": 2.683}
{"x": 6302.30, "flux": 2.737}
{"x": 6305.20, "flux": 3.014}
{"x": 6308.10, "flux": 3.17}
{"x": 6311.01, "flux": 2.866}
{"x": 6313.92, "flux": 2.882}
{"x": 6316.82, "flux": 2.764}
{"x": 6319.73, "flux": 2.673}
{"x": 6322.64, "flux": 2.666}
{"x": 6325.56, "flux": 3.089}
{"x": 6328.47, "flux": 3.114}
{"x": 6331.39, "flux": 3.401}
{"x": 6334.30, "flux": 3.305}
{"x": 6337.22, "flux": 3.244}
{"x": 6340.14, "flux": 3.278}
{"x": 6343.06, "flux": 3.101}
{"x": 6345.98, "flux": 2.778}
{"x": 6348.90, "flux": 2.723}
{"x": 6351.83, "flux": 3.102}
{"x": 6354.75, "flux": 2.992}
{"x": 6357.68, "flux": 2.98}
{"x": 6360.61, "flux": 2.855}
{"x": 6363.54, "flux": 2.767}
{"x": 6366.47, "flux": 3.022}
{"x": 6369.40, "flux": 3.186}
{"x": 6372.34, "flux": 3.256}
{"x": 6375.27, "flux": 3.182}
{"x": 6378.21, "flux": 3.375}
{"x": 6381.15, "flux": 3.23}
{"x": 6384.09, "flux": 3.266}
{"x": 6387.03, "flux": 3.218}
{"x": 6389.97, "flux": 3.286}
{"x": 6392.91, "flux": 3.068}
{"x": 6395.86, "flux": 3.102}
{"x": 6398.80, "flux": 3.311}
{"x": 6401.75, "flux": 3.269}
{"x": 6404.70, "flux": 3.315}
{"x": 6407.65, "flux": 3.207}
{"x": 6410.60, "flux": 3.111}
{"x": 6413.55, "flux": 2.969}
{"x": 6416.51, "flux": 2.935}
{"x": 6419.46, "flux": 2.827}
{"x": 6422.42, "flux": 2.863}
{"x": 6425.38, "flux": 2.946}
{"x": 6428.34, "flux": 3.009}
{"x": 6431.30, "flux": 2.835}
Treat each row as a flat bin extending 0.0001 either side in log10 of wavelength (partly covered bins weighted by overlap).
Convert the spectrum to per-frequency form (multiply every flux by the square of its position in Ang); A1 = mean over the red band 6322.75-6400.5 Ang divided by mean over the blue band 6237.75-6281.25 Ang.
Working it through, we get 1.1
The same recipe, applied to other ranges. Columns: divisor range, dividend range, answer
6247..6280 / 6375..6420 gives 1.16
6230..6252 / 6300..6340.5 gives 1.10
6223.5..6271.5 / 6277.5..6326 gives 1.05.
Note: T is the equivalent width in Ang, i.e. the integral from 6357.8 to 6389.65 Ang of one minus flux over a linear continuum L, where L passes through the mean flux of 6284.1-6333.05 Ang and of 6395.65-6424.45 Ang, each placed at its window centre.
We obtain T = -1.0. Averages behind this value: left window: 2.96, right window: 3.09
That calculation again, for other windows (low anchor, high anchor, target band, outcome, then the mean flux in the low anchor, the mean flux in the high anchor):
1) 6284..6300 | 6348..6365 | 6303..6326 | 0.7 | 3.01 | 2.91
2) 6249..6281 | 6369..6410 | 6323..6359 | 0.0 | 2.84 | 3.23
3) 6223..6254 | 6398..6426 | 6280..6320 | -0.2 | 2.82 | 3.07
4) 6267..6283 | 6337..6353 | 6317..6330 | 0.5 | 2.89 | 3.02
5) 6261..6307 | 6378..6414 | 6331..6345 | -0.8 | 2.93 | 3.21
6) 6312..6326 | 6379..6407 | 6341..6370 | 0.6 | 2.8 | 3.23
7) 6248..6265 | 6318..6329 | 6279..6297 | -1.2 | 2.79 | 2.86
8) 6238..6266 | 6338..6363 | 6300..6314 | -0.2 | 2.77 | 2.98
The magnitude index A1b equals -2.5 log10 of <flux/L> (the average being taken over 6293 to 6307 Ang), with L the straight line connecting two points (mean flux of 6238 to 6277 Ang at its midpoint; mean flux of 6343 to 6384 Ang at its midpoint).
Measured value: 0.02 mag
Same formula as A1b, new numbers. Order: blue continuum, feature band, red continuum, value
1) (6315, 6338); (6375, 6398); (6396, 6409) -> 0.00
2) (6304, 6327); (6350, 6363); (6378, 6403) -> 0.04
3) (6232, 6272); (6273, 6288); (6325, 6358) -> -0.02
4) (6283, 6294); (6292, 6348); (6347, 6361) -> 0.02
